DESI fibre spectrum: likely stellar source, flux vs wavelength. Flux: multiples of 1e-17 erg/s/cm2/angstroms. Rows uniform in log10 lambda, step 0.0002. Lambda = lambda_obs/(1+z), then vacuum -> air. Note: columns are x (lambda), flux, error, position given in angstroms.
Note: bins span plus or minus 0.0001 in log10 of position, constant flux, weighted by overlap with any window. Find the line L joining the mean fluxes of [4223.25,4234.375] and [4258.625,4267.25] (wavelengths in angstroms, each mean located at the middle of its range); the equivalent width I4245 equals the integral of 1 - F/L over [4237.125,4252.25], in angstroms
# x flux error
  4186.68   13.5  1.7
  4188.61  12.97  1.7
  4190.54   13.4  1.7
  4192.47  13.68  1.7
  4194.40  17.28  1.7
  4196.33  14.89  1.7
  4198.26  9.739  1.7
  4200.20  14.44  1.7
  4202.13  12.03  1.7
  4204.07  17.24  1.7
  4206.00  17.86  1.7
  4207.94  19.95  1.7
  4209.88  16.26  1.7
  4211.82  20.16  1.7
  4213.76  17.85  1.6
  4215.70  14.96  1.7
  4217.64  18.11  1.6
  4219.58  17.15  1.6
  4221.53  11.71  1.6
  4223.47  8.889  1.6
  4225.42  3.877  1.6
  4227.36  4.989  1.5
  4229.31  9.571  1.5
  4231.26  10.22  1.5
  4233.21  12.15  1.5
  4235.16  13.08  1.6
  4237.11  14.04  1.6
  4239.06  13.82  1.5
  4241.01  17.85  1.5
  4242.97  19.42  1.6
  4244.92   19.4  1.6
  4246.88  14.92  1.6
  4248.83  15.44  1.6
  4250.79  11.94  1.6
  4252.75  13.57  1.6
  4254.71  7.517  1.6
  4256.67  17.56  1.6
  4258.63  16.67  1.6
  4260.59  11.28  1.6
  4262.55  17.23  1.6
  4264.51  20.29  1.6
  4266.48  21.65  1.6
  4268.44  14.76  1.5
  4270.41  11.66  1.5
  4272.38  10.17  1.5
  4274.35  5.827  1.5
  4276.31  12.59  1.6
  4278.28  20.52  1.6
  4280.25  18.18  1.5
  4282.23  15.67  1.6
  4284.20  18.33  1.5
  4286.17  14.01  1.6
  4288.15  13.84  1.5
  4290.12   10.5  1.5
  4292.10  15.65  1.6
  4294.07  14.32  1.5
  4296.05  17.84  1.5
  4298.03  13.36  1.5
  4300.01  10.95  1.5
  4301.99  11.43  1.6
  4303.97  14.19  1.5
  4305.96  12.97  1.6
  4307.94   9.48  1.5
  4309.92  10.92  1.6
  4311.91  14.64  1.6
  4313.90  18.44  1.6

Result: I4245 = -4.3 angstroms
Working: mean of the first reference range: 8.32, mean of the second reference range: 17.4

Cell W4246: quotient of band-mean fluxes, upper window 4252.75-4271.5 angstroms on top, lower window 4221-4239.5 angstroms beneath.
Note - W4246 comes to 1.51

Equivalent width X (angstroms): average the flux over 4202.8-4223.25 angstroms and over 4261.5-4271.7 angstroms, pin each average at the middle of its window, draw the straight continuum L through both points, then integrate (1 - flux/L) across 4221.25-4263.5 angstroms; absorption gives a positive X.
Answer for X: 9.63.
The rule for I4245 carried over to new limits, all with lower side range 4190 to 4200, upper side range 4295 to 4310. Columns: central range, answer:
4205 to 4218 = -3.96 angstroms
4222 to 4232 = 4.34 angstroms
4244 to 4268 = -4.30 angstroms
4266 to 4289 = -2.86 angstroms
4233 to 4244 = -1.54 angstroms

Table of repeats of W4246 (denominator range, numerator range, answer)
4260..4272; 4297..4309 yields 0.75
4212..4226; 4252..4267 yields 1.12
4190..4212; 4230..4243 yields 0.90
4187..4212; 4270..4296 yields 0.93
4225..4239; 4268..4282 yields 1.32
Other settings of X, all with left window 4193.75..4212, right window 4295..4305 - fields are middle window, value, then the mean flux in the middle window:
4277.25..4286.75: -2.4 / 17.5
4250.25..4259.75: 0.7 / 13.5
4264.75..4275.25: 0.6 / 13.4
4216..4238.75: 5.7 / 11.4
